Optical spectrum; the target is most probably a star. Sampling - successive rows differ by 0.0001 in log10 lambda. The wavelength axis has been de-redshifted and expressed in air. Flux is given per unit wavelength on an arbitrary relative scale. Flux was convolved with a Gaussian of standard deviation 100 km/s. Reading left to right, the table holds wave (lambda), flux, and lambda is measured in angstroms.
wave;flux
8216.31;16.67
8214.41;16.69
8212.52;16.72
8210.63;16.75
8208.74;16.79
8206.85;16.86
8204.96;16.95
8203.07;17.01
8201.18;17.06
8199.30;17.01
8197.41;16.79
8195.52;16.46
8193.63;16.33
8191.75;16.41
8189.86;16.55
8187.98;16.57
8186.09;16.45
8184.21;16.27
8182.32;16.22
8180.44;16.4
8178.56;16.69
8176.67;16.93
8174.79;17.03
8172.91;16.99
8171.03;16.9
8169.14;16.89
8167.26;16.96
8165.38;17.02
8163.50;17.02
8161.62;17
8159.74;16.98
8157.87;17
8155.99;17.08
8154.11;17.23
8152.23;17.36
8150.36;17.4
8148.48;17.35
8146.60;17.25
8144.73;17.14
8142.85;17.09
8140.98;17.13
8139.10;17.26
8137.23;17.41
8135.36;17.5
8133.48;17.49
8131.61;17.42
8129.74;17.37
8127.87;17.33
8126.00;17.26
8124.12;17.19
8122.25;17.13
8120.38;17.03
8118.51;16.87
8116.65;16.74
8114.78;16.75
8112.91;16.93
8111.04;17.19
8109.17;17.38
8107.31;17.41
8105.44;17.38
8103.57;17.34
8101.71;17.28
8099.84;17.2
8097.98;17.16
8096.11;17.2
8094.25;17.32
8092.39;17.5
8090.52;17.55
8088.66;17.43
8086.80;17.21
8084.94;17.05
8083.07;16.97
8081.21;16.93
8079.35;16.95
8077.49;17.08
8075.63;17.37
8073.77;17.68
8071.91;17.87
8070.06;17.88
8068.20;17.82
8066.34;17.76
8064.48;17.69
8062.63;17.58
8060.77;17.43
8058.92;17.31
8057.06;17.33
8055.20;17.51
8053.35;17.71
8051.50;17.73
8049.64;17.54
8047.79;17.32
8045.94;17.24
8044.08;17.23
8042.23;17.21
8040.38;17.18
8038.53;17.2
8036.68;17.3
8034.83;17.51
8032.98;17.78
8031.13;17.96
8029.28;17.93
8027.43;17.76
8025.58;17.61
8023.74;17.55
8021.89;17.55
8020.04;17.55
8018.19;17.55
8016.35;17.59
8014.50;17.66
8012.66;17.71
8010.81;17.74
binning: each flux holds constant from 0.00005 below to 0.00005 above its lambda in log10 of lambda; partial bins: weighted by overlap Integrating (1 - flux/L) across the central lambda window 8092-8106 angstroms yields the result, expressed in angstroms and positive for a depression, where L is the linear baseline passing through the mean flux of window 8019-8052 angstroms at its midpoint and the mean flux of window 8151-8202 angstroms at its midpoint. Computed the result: -0.1 angstroms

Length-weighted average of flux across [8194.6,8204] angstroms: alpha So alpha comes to 16.9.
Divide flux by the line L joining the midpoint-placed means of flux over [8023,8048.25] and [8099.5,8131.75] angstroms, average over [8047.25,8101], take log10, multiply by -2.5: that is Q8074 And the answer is 0.00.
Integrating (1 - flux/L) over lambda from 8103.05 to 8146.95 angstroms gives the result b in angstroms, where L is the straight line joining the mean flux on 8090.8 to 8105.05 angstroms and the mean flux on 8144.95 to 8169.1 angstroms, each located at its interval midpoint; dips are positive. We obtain 0.04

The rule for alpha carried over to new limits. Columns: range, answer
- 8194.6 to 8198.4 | 16.6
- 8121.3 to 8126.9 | 17.2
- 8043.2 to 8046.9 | 17.2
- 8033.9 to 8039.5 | 17.3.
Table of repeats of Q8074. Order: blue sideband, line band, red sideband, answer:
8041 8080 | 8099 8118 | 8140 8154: 0.01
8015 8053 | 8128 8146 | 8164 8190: -0.02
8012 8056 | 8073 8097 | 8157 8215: 0.00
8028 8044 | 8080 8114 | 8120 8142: 0.01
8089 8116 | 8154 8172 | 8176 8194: -0.02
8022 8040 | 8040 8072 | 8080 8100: 0.00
